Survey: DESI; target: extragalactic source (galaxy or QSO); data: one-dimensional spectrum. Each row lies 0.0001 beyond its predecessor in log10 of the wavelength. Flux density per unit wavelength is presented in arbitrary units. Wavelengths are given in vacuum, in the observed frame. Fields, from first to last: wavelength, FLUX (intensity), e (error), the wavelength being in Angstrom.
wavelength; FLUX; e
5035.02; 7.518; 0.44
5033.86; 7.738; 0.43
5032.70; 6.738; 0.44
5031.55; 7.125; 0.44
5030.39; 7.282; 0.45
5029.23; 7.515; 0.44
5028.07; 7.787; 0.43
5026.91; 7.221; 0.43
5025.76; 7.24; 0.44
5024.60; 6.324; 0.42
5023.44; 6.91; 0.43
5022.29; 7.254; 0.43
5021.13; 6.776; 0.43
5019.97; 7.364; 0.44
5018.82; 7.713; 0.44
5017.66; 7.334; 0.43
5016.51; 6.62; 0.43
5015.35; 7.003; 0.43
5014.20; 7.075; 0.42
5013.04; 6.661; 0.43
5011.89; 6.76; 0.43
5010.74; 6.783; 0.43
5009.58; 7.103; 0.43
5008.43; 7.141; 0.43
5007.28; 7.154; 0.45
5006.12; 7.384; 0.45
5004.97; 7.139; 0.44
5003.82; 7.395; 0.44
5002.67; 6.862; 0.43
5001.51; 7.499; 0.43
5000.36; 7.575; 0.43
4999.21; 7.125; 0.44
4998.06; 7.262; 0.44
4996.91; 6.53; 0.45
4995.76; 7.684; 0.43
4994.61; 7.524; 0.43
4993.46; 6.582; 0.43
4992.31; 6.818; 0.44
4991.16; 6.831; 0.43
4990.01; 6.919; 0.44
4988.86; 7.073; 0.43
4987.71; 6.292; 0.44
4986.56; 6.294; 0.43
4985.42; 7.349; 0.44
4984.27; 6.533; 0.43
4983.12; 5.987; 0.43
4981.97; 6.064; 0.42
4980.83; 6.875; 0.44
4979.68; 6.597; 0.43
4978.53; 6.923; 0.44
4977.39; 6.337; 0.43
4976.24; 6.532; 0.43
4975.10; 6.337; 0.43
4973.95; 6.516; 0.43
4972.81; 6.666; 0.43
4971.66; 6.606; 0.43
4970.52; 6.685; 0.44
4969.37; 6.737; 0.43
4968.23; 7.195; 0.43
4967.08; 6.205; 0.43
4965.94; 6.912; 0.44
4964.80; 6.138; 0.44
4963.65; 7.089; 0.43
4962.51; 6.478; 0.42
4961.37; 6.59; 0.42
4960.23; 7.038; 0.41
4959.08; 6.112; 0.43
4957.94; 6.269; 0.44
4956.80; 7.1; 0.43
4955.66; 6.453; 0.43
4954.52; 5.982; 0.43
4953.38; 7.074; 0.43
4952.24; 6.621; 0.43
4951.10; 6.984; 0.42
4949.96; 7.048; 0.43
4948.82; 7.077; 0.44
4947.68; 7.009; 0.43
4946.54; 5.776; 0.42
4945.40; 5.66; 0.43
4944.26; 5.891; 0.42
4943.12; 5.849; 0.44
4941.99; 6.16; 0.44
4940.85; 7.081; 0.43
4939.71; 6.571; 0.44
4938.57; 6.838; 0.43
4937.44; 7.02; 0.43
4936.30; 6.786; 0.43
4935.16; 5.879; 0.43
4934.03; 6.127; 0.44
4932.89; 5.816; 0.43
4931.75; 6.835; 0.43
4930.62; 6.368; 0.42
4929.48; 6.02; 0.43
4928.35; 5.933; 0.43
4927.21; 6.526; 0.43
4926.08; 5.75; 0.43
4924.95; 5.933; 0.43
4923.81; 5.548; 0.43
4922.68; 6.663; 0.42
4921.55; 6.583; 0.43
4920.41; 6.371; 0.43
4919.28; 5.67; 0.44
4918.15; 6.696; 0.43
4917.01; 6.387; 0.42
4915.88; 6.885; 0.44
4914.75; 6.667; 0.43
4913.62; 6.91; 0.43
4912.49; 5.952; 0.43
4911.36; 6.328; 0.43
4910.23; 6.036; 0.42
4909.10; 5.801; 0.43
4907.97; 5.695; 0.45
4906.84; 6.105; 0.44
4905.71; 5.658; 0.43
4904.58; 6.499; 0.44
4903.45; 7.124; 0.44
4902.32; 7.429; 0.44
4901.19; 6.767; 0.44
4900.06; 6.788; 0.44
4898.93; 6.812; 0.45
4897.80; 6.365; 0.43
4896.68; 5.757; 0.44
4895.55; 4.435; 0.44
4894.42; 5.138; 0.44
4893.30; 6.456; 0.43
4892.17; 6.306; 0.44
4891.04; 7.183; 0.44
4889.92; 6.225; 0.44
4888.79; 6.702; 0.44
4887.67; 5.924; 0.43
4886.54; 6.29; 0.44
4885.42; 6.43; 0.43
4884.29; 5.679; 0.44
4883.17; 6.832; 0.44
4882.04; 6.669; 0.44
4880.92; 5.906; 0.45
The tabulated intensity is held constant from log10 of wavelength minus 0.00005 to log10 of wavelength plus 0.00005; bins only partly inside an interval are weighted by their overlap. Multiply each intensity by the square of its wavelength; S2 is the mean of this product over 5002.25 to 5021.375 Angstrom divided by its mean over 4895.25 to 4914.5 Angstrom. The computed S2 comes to 1.17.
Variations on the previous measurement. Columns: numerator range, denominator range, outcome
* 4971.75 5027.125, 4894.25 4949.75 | 1.13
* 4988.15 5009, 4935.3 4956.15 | 1.11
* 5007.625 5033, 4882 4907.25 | 1.18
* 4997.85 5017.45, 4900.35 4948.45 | 1.16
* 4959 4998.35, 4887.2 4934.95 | 1.10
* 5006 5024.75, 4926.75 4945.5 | 1.15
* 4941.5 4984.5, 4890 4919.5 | 1.06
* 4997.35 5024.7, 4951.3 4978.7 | 1.09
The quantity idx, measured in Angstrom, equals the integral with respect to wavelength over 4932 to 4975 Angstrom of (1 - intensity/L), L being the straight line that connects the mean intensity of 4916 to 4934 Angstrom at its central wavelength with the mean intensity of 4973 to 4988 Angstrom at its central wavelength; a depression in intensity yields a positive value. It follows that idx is -1.1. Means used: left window 6.22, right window 6.52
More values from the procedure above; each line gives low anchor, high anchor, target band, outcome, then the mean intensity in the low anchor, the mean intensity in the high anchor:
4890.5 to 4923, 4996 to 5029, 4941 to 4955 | 0.39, 6.32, 7.12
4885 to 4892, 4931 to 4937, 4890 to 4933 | 0.71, 6.45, 6.3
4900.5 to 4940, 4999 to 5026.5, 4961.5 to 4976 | 0.24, 6.35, 7.09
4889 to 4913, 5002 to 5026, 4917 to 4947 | 0.97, 6.24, 7.04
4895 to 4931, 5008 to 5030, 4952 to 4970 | 0.03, 6.26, 7.08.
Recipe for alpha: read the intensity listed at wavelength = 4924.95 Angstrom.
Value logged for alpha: 5.933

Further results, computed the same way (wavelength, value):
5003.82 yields 7.395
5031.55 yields 7.125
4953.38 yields 7.074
